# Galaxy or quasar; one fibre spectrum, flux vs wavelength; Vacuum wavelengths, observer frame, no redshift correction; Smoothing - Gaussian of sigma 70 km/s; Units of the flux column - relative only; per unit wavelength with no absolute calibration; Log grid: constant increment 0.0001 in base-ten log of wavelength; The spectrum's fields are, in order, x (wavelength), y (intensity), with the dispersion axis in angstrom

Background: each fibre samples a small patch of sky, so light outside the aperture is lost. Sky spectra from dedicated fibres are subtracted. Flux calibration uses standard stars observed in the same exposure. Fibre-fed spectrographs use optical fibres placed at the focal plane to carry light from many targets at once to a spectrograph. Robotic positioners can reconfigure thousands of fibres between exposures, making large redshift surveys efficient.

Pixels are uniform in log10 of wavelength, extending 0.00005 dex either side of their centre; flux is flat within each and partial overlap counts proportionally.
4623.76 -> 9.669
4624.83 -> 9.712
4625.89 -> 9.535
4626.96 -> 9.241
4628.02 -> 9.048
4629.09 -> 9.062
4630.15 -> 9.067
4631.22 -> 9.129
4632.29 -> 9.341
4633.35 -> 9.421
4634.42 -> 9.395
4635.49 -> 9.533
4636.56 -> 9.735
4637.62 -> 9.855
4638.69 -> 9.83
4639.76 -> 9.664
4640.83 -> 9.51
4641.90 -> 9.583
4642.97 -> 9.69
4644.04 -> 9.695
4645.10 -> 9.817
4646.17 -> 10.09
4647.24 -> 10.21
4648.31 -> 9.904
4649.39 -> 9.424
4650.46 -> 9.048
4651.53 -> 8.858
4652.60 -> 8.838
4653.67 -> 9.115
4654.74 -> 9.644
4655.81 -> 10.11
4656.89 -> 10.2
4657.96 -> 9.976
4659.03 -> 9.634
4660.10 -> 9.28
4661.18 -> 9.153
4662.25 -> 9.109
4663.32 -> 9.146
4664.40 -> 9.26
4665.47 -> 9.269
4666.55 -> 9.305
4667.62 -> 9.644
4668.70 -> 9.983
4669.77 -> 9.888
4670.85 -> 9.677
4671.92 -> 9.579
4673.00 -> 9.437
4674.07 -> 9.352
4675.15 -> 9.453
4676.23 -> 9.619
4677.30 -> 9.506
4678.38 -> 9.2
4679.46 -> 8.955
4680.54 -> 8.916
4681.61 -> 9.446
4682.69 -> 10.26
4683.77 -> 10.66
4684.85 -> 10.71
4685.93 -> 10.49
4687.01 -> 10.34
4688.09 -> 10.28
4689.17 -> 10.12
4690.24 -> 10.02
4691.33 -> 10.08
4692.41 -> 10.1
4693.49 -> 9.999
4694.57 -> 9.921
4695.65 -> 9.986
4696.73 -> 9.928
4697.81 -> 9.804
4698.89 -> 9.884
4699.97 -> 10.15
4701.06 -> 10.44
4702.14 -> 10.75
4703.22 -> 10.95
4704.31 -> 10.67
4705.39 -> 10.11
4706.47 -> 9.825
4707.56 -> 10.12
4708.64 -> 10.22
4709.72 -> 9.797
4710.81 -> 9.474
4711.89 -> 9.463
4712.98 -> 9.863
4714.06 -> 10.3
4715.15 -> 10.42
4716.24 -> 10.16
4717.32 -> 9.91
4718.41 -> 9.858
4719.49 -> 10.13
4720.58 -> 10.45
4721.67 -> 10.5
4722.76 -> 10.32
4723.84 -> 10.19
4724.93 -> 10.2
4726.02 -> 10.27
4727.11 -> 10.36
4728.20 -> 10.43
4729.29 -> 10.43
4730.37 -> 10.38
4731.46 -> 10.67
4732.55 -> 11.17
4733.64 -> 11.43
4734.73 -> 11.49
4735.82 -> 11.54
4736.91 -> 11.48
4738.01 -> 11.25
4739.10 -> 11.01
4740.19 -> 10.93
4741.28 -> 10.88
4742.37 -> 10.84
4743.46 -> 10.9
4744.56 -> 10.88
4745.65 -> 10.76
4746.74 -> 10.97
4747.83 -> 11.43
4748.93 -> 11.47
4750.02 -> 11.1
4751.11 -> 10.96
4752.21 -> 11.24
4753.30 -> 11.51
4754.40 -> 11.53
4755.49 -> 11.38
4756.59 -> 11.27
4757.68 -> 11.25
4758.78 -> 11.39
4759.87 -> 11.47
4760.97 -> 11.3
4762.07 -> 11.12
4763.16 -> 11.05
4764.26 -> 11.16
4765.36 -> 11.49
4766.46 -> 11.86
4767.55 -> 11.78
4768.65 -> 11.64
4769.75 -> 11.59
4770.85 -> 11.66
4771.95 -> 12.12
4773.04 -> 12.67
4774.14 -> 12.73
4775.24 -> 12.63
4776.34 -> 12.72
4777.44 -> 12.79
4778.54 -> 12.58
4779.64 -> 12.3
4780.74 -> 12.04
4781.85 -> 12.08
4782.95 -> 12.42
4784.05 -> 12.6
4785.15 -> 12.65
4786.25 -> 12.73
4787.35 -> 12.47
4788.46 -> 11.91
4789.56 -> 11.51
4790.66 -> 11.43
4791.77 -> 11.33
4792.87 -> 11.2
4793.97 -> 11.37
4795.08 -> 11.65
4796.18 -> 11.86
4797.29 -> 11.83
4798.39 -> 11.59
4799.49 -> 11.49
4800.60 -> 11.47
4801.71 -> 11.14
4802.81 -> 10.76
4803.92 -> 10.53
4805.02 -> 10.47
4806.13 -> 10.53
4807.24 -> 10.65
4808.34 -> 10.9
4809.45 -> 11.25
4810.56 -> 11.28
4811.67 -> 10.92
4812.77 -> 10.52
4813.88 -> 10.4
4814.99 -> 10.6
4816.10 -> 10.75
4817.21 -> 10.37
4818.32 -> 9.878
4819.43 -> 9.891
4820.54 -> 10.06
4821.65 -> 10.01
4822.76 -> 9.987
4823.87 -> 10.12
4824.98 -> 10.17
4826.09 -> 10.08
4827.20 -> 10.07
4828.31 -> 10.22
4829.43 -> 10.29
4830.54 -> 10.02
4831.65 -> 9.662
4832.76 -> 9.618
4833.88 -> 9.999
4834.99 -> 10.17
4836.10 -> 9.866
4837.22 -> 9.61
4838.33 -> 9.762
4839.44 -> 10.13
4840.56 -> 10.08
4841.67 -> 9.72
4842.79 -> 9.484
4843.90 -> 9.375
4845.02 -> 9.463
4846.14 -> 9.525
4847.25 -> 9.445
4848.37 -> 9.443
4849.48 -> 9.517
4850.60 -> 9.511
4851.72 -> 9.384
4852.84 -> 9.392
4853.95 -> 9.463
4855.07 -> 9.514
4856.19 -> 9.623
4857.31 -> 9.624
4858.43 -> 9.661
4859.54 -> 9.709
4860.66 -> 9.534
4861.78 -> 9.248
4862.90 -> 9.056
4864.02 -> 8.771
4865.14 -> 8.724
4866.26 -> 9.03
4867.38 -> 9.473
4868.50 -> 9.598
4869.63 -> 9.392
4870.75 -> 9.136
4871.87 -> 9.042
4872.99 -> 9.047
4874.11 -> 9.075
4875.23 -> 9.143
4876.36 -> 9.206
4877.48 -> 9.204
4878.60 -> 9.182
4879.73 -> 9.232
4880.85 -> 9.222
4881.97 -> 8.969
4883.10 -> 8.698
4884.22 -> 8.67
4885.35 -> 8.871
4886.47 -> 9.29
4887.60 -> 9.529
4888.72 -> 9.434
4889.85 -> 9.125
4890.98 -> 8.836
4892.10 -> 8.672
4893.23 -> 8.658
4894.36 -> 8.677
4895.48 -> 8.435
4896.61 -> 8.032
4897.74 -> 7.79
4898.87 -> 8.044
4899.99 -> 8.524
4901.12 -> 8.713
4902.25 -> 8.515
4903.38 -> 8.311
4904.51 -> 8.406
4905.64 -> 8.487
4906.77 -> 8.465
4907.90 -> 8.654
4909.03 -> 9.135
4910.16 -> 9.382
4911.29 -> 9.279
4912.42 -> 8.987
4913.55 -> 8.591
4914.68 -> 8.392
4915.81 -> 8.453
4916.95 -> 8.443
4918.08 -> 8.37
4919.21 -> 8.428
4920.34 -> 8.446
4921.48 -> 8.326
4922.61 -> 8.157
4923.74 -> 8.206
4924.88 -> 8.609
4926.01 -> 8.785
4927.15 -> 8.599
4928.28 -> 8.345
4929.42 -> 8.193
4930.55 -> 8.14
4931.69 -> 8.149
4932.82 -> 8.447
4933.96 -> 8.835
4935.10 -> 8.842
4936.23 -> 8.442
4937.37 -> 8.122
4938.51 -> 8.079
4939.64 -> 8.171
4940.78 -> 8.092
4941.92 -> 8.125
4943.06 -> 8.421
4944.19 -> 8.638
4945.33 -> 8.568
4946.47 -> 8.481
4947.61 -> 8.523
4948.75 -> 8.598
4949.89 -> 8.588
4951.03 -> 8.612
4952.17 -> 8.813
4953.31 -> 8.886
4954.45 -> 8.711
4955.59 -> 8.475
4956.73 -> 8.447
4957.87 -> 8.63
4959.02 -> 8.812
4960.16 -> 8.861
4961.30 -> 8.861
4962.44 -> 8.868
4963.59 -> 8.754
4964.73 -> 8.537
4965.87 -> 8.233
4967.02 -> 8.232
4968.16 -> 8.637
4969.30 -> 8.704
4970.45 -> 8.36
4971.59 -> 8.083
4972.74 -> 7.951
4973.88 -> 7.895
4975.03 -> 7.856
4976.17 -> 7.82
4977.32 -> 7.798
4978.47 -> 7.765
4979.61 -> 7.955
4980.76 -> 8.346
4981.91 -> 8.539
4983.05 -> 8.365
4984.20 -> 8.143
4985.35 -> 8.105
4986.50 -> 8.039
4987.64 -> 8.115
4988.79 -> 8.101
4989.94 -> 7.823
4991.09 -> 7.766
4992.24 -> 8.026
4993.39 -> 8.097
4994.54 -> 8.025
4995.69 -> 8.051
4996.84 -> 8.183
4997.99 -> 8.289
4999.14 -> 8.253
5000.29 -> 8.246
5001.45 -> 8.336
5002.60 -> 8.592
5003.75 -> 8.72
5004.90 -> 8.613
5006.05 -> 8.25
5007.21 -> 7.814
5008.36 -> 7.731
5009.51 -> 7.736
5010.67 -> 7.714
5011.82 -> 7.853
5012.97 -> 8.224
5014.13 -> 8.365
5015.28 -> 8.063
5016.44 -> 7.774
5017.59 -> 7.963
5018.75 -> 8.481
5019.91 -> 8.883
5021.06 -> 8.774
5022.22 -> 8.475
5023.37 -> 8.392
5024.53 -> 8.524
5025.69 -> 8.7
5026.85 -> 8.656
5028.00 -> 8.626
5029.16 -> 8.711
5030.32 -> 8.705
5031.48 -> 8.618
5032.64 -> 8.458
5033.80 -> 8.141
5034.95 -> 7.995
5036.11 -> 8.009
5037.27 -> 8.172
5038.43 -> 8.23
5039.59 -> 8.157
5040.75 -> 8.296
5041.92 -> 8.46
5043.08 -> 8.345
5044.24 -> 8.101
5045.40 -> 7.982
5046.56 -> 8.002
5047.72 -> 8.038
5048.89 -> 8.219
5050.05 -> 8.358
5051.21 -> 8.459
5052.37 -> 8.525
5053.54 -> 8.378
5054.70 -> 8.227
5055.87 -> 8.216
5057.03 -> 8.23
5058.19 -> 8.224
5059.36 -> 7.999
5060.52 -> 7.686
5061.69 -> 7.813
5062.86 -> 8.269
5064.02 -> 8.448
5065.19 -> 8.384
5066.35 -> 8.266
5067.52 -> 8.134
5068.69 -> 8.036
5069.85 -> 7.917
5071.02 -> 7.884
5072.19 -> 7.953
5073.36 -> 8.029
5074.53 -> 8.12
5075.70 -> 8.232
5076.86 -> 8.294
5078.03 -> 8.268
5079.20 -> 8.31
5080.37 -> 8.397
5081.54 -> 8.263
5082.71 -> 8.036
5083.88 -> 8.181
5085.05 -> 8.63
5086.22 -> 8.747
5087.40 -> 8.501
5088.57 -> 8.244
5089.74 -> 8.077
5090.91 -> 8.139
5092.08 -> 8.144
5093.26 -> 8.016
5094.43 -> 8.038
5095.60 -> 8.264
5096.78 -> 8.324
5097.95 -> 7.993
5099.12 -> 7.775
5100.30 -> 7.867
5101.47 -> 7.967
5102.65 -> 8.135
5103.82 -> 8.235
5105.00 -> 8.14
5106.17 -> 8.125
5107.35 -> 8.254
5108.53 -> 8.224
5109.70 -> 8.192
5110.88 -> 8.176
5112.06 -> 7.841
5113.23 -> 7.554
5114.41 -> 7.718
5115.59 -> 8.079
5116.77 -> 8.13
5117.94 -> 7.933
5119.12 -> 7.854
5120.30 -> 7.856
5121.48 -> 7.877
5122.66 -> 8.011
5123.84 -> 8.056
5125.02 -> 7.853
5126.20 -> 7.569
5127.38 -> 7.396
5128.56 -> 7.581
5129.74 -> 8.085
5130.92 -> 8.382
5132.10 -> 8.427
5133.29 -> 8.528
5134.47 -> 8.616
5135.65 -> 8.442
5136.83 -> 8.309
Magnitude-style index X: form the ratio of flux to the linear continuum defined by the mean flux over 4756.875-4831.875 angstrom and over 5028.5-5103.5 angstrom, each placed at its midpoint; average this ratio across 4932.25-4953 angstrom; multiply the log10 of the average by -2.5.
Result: 0.14 mag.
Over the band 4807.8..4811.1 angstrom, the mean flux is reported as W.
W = 11.1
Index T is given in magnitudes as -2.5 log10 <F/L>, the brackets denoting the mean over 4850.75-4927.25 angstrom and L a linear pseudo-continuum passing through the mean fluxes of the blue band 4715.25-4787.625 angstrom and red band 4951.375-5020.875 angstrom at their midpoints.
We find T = 0.07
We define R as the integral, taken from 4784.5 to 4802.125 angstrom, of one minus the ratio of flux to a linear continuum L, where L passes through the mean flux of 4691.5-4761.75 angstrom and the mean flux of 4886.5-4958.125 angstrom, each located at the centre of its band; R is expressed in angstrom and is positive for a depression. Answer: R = -3.24 angstrom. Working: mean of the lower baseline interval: 10.6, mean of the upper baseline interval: 8.55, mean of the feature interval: 11.7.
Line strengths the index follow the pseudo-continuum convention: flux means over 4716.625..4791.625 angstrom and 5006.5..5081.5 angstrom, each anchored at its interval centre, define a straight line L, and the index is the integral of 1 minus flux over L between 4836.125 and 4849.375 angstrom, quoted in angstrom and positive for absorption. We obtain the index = 1.0 angstrom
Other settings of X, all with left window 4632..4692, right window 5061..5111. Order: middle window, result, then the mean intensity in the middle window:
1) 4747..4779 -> -0.25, 11.7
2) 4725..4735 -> -0.14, 10.7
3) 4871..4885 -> -0.02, 9.06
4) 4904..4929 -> 0.02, 8.59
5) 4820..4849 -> -0.09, 9.86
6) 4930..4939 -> 0.04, 8.38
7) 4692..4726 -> -0.07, 10.1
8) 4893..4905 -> 0.06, 8.37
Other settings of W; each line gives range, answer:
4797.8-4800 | 11.6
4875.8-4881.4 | 9.21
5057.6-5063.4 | 7.99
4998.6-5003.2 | 8.35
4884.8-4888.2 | 9.25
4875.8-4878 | 9.22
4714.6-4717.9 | 10.1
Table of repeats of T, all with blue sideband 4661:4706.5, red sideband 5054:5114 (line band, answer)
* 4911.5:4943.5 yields 0.05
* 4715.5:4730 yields -0.06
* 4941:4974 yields 0.02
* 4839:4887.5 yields -0.03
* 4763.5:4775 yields -0.24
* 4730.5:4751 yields -0.16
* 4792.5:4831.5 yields -0.15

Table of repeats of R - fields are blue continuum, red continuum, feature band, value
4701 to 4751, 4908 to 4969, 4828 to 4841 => -0.6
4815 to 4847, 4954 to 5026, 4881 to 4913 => 1.8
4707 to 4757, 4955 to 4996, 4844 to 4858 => 0.0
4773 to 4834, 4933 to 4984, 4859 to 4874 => 1.2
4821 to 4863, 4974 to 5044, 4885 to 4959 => 3.7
